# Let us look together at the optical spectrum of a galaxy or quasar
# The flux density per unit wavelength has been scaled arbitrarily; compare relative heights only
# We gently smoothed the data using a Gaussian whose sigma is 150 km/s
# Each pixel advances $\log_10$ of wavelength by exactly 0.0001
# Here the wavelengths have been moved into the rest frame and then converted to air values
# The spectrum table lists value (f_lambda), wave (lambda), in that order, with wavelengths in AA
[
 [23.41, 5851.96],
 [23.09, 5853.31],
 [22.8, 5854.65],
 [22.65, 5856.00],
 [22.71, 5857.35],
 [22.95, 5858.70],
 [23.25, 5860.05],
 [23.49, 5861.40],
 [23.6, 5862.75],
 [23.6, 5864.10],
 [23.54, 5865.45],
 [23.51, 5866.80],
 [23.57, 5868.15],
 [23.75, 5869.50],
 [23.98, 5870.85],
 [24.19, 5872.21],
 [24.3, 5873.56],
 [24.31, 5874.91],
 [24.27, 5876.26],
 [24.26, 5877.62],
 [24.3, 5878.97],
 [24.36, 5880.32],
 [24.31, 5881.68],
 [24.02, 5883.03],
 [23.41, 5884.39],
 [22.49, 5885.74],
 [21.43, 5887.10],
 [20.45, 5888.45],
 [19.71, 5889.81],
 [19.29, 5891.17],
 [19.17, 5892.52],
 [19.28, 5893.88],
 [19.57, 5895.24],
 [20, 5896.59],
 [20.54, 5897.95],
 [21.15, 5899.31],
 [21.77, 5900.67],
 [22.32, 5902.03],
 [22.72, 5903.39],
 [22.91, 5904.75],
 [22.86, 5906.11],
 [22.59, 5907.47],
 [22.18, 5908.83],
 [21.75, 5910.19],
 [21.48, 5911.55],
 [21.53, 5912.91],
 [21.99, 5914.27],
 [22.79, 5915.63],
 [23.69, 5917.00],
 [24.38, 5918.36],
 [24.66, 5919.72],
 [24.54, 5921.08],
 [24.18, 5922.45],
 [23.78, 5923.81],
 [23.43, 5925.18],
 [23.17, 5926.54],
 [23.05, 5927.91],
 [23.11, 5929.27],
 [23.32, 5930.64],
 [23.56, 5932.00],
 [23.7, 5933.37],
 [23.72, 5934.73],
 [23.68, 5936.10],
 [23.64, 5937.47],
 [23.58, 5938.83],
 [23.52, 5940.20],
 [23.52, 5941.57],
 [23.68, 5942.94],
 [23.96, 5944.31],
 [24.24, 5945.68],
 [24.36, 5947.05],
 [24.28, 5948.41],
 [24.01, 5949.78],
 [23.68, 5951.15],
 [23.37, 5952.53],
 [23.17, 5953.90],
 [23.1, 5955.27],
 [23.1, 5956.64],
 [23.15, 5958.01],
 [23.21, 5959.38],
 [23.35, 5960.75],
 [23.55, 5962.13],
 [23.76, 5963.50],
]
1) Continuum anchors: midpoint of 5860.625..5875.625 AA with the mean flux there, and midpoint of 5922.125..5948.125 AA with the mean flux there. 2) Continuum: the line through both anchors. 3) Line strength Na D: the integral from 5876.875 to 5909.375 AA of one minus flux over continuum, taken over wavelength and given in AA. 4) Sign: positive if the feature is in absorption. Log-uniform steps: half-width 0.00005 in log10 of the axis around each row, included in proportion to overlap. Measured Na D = 2.56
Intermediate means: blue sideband 23.8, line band 21.9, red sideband 23.7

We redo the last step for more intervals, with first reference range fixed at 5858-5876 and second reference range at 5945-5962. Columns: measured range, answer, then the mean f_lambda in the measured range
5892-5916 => 2.2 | 21.5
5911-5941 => 0.3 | 23.4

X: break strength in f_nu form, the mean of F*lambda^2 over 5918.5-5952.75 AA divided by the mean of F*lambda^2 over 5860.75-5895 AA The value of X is 1.06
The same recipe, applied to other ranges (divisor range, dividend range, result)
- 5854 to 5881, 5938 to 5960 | 1.03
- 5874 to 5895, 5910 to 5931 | 1.05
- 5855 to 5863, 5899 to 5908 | 0.98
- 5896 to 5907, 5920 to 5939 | 1.09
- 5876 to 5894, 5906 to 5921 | 1.04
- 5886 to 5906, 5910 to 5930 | 1.12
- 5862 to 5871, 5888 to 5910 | 0.90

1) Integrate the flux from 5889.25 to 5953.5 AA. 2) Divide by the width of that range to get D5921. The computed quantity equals 22.7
